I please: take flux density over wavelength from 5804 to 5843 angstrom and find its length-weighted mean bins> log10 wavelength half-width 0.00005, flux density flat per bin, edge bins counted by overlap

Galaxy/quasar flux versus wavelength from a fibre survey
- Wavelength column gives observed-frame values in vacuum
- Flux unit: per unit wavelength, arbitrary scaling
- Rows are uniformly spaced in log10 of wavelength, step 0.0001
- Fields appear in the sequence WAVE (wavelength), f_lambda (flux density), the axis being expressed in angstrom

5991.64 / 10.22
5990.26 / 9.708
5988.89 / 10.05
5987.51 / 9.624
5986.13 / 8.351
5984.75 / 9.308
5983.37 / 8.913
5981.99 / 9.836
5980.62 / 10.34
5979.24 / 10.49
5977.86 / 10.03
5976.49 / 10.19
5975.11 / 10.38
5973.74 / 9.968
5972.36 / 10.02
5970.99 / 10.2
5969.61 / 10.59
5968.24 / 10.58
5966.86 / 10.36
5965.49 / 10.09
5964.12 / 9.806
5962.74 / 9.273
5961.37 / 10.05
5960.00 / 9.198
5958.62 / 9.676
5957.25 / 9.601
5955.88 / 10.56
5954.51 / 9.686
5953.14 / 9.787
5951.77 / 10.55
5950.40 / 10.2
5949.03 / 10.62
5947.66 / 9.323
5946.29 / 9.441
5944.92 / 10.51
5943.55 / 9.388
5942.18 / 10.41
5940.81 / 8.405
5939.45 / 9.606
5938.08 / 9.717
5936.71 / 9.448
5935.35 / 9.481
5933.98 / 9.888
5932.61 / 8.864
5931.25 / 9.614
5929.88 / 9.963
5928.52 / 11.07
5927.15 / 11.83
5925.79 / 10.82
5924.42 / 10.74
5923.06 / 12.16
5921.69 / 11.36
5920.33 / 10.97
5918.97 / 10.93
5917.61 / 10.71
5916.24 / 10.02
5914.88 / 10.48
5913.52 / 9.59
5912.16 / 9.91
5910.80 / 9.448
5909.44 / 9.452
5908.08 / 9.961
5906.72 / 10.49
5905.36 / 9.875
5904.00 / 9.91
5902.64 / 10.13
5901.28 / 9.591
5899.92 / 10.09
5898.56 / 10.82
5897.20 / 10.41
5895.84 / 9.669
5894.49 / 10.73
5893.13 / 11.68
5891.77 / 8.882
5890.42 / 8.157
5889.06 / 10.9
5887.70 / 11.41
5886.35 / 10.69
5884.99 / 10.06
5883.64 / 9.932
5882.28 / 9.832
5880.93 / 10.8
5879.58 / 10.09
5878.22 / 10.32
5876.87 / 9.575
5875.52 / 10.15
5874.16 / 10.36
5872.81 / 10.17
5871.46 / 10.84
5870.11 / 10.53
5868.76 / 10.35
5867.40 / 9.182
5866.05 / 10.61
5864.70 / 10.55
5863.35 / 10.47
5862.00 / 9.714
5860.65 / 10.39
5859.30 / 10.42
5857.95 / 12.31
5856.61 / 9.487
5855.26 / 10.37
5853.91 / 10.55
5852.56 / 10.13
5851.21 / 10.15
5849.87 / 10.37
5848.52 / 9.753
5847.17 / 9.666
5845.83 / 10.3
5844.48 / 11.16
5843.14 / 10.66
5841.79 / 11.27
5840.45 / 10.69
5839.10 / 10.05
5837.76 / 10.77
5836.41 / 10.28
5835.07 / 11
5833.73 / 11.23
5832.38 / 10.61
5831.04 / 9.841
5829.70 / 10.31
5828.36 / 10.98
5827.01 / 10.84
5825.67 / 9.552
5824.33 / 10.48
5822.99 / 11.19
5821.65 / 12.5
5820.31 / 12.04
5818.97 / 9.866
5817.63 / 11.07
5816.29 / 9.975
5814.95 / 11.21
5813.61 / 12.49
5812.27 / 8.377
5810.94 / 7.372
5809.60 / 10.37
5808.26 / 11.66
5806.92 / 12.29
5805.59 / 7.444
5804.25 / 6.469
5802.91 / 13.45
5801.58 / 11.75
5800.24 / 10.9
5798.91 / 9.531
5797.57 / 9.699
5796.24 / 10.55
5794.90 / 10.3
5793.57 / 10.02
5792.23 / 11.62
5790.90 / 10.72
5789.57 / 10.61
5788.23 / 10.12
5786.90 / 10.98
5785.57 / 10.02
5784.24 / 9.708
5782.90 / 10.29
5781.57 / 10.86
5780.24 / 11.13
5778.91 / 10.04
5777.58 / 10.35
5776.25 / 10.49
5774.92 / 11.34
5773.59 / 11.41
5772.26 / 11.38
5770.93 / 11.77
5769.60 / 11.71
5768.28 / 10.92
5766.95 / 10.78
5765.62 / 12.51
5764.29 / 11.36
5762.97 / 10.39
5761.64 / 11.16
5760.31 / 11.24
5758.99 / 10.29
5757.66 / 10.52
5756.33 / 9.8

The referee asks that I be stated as 10.5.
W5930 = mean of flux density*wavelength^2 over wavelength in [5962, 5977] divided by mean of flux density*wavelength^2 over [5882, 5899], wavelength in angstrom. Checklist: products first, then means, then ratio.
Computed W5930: 1.0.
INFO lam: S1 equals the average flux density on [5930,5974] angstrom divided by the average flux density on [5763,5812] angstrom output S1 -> 0.93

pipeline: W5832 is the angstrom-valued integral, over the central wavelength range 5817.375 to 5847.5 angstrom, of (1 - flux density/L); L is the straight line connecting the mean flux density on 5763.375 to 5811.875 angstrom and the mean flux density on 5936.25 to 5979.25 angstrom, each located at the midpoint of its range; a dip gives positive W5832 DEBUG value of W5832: -0.9 angstrom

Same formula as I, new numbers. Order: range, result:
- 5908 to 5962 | 10.1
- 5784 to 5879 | 10.4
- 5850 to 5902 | 10.3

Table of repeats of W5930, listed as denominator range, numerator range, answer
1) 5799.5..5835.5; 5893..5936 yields 1.01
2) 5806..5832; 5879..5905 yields 0.98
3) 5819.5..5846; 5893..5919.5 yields 0.97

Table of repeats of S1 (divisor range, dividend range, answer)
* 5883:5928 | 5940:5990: 0.95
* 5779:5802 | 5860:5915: 0.97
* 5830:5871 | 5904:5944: 0.97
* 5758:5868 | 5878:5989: 0.95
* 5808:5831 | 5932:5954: 0.92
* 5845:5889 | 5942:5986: 0.97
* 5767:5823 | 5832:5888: 0.98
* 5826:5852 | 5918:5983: 0.96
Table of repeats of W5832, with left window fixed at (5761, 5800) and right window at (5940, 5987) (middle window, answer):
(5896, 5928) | -0.91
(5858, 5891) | 0.10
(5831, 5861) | -0.21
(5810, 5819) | 0.44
